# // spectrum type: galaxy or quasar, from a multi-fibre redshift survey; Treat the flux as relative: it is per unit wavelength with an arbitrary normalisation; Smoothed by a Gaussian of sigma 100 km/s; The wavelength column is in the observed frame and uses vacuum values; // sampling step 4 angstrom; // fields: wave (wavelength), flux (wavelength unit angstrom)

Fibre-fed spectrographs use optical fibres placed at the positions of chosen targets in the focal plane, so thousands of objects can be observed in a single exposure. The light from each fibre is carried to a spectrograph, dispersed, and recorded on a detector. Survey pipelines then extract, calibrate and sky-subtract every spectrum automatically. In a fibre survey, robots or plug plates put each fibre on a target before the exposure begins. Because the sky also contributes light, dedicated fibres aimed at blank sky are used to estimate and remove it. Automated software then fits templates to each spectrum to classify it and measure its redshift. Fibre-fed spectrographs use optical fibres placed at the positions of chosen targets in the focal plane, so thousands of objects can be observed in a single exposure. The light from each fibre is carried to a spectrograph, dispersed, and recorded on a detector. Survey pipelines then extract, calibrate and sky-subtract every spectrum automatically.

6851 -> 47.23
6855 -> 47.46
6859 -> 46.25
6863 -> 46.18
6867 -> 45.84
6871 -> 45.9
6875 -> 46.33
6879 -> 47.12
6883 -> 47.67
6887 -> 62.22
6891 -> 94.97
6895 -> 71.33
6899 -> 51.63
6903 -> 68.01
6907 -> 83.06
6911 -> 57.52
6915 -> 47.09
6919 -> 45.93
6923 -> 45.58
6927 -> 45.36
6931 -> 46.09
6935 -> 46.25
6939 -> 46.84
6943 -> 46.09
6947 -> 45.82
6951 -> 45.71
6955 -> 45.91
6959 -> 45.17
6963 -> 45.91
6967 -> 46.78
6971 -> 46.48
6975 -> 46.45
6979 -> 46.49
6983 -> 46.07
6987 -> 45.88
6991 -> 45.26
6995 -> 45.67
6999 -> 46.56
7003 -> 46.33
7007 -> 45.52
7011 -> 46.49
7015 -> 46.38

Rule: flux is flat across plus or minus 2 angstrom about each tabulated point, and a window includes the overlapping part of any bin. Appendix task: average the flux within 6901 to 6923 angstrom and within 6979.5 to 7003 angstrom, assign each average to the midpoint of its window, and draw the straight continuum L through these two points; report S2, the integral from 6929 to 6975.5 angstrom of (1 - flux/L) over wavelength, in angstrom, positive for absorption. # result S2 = 5.5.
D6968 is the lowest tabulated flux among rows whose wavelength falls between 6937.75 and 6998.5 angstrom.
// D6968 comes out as 45.17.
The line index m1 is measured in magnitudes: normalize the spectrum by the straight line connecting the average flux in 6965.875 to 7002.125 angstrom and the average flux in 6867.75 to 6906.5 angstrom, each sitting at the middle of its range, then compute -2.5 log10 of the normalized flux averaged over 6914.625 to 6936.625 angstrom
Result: 0.18 mag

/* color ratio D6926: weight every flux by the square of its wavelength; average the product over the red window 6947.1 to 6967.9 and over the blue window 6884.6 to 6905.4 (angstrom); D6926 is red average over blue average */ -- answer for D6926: 0.67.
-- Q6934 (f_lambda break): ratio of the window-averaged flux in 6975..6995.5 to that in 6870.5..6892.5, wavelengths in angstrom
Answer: 0.80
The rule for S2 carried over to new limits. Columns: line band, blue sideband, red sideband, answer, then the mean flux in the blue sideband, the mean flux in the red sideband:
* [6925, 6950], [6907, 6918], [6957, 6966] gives 2.6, 57.3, 45.7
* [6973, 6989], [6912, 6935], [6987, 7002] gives -0.1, 46.5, 45.9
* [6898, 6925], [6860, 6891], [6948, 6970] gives -4.3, 51.7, 45.9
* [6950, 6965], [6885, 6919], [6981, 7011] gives 2.3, 65.7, 45.9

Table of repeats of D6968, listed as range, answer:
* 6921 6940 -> 45.36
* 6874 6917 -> 46.33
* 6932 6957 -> 45.71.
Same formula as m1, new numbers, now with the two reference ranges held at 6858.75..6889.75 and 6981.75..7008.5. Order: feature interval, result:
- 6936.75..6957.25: 0.03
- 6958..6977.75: 0.01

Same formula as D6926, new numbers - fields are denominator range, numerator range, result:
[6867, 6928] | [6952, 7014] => 0.83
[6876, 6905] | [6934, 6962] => 0.75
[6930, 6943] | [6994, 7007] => 1.01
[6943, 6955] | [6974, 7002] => 1.02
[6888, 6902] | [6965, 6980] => 0.67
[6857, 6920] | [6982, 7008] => 0.83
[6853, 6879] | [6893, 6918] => 1.36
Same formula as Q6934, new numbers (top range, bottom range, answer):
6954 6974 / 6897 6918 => 0.76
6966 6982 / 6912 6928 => 0.99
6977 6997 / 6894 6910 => 0.68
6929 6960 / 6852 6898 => 0.85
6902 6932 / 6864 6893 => 0.99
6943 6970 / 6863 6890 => 0.91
